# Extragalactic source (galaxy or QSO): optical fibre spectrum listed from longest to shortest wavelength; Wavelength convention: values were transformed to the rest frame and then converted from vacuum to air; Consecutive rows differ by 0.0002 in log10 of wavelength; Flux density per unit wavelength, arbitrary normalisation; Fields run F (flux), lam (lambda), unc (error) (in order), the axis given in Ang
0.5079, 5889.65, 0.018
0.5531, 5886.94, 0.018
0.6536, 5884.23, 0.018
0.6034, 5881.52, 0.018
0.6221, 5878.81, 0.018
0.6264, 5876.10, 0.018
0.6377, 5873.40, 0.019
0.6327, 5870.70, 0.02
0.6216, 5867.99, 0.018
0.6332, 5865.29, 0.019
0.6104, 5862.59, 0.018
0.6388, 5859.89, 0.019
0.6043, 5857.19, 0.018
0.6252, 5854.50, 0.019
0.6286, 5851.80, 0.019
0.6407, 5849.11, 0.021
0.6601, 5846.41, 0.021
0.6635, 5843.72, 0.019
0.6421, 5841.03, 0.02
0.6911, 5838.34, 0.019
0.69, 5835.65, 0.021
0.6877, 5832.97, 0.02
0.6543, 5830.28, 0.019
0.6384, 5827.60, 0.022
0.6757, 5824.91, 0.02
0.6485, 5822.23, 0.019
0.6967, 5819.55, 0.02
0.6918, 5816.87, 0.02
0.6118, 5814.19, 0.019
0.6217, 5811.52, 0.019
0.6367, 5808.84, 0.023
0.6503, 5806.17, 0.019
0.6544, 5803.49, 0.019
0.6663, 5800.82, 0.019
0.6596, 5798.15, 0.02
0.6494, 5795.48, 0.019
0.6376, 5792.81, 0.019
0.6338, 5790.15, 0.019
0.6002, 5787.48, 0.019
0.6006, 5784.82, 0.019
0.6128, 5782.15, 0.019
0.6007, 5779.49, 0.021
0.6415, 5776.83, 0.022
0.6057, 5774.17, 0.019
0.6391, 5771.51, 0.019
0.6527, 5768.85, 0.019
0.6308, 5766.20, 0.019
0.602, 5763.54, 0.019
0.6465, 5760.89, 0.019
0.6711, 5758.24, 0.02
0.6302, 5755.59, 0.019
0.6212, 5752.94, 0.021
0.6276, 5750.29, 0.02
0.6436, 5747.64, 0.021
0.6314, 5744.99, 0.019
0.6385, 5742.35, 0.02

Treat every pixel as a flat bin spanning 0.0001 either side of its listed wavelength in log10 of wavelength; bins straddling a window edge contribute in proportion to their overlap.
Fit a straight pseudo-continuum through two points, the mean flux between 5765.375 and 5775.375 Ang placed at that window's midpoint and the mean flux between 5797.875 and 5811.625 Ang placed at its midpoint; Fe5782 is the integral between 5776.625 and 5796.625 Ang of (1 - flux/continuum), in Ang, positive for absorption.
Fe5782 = 0.62 Ang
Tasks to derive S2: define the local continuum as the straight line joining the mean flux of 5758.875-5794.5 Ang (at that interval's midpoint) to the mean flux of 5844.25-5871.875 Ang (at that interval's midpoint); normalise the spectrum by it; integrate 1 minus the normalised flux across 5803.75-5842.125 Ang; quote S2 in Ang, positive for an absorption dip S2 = -1.9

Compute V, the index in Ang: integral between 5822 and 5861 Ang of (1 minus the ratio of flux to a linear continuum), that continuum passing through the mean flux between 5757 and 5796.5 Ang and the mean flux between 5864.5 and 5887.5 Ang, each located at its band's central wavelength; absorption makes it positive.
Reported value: -1.8 Ang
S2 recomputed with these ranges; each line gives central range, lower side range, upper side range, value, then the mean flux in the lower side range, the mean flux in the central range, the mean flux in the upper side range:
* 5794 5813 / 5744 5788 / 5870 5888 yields -0.7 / 0.627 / 0.648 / 0.619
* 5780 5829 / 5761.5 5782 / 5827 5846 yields 0.3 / 0.625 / 0.643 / 0.668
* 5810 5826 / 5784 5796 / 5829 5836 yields 0.0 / 0.624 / 0.657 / 0.676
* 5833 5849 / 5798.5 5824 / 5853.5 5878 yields -0.8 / 0.654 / 0.669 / 0.626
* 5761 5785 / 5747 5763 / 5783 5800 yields 0.4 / 0.638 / 0.623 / 0.631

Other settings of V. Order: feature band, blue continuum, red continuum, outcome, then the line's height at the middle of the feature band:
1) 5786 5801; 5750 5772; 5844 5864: -0.10 Ang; 0.634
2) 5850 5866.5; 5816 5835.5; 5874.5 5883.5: 0.42 Ang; 0.64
